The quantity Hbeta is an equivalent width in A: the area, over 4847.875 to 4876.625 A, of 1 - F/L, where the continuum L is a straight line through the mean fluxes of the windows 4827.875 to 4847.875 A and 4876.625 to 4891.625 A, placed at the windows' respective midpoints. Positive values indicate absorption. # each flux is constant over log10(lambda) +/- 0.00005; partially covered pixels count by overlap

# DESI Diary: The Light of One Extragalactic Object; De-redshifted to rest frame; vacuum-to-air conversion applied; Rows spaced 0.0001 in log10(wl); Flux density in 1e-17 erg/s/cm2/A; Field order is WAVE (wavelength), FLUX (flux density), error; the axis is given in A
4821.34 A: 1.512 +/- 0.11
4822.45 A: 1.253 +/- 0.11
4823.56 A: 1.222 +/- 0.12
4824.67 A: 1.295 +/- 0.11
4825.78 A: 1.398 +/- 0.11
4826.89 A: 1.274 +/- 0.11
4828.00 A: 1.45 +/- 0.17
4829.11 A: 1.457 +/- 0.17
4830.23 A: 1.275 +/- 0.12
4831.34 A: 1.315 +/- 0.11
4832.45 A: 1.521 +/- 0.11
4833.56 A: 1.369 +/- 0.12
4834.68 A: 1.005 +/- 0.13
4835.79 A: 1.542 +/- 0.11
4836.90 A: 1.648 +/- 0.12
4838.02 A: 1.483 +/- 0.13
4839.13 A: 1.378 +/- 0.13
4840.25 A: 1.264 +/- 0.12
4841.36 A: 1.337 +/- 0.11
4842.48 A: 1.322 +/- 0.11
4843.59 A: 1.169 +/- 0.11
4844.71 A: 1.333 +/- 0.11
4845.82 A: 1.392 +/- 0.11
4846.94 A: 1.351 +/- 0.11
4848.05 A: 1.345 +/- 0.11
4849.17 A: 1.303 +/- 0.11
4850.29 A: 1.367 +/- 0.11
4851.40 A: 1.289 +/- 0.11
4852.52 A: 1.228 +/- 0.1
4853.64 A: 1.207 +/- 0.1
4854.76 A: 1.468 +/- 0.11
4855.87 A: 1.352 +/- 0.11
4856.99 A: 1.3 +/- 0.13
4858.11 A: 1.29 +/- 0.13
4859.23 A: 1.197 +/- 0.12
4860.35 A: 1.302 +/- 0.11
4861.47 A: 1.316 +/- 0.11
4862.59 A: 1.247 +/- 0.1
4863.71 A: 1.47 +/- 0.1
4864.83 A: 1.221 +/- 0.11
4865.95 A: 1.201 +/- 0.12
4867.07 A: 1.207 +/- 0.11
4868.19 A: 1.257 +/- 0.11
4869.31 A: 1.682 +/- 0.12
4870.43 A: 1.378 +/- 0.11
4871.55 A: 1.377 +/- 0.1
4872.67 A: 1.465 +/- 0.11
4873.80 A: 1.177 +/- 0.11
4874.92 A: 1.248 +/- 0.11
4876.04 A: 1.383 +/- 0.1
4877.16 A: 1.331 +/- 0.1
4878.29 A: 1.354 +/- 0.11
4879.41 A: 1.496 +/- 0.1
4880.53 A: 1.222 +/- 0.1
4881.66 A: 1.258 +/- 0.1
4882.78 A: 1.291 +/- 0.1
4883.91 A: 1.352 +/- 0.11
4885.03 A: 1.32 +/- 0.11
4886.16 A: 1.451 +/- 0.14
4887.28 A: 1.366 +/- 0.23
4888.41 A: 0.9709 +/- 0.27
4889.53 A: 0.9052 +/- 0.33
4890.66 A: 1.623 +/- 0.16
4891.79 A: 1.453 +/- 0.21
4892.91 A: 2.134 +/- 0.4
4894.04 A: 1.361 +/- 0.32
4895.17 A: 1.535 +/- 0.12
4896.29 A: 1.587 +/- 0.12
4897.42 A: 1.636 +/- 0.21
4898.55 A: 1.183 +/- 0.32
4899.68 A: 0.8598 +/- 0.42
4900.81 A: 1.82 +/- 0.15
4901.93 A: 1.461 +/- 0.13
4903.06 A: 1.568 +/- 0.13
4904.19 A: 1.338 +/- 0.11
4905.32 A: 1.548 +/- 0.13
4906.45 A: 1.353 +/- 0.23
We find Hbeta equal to 0.3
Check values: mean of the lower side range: 1.37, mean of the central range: 1.32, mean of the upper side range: 1.31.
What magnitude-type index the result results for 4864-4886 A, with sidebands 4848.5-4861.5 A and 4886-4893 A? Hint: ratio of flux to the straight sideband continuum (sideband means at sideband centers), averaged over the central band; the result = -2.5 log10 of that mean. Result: 0.01 mag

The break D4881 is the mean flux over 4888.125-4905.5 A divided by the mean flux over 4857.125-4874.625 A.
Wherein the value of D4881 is 1.1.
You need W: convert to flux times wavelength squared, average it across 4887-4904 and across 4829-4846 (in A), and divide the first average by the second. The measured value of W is 1.08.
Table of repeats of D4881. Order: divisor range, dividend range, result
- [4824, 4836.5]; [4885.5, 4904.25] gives 1.05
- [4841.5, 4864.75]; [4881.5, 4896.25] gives 1.07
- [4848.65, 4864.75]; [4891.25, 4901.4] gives 1.15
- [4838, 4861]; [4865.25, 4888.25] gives 1.01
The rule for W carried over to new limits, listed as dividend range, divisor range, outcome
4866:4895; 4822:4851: 1.03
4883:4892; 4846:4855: 1.00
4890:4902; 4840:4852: 1.17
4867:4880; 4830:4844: 1.02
